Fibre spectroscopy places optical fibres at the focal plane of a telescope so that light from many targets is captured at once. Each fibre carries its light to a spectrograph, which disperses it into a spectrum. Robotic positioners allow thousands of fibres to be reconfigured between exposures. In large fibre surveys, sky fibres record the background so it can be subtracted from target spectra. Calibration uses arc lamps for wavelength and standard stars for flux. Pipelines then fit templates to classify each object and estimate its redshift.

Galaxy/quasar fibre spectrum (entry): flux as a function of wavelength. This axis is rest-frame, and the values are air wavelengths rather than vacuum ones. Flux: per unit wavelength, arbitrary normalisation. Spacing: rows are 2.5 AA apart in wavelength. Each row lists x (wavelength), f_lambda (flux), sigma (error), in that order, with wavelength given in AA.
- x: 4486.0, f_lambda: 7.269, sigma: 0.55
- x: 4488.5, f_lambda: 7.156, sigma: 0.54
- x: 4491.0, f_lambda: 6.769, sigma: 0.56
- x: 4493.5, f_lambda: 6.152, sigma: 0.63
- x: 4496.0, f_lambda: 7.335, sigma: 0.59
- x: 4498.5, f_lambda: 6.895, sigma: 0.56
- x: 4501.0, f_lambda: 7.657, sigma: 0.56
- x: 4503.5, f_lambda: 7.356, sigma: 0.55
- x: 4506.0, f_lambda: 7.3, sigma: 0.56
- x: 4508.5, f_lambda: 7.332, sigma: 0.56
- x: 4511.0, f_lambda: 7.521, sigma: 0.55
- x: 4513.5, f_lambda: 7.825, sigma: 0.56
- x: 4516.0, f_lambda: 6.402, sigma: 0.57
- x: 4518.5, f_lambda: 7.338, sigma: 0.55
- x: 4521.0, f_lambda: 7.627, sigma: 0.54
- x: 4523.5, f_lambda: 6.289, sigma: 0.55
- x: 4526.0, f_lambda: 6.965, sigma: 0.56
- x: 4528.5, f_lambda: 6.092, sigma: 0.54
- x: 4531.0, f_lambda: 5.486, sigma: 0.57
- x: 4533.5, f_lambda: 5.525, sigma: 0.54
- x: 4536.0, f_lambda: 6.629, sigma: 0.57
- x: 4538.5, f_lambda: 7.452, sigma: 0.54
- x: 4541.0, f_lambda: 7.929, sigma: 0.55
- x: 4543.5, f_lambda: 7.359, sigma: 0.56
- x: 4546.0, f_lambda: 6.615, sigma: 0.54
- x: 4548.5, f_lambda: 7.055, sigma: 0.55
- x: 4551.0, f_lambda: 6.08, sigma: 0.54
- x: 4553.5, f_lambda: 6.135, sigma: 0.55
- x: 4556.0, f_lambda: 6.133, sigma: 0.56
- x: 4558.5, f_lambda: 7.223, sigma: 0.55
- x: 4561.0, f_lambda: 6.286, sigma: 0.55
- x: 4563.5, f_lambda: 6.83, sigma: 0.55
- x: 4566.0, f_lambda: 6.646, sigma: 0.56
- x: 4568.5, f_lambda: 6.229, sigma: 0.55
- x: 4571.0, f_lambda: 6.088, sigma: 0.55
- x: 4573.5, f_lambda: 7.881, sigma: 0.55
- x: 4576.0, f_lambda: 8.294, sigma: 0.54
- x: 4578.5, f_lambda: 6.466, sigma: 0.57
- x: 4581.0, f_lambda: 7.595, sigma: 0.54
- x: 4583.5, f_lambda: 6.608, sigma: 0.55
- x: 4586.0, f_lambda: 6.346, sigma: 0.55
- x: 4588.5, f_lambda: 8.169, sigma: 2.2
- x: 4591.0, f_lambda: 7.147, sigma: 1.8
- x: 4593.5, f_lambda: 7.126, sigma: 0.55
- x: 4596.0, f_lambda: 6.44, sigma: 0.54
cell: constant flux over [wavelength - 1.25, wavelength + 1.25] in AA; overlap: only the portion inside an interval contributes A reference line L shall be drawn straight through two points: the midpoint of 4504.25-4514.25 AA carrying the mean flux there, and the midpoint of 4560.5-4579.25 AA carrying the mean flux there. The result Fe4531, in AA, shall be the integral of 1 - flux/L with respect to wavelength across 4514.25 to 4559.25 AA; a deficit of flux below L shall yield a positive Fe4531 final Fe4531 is 3.2 AA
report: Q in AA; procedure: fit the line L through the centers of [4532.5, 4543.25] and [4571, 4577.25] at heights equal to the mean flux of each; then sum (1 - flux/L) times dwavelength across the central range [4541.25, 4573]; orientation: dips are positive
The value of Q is 3.1 AA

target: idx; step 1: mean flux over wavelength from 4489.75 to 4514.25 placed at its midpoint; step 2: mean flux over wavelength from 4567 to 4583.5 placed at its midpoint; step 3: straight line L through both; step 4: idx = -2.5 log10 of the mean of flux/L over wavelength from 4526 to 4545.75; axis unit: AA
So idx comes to 0.074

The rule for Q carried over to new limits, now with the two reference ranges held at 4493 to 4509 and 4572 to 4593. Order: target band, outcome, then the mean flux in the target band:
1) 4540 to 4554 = 0.7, 6.88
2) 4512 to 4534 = 1.7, 6.66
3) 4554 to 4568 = 1.3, 6.58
